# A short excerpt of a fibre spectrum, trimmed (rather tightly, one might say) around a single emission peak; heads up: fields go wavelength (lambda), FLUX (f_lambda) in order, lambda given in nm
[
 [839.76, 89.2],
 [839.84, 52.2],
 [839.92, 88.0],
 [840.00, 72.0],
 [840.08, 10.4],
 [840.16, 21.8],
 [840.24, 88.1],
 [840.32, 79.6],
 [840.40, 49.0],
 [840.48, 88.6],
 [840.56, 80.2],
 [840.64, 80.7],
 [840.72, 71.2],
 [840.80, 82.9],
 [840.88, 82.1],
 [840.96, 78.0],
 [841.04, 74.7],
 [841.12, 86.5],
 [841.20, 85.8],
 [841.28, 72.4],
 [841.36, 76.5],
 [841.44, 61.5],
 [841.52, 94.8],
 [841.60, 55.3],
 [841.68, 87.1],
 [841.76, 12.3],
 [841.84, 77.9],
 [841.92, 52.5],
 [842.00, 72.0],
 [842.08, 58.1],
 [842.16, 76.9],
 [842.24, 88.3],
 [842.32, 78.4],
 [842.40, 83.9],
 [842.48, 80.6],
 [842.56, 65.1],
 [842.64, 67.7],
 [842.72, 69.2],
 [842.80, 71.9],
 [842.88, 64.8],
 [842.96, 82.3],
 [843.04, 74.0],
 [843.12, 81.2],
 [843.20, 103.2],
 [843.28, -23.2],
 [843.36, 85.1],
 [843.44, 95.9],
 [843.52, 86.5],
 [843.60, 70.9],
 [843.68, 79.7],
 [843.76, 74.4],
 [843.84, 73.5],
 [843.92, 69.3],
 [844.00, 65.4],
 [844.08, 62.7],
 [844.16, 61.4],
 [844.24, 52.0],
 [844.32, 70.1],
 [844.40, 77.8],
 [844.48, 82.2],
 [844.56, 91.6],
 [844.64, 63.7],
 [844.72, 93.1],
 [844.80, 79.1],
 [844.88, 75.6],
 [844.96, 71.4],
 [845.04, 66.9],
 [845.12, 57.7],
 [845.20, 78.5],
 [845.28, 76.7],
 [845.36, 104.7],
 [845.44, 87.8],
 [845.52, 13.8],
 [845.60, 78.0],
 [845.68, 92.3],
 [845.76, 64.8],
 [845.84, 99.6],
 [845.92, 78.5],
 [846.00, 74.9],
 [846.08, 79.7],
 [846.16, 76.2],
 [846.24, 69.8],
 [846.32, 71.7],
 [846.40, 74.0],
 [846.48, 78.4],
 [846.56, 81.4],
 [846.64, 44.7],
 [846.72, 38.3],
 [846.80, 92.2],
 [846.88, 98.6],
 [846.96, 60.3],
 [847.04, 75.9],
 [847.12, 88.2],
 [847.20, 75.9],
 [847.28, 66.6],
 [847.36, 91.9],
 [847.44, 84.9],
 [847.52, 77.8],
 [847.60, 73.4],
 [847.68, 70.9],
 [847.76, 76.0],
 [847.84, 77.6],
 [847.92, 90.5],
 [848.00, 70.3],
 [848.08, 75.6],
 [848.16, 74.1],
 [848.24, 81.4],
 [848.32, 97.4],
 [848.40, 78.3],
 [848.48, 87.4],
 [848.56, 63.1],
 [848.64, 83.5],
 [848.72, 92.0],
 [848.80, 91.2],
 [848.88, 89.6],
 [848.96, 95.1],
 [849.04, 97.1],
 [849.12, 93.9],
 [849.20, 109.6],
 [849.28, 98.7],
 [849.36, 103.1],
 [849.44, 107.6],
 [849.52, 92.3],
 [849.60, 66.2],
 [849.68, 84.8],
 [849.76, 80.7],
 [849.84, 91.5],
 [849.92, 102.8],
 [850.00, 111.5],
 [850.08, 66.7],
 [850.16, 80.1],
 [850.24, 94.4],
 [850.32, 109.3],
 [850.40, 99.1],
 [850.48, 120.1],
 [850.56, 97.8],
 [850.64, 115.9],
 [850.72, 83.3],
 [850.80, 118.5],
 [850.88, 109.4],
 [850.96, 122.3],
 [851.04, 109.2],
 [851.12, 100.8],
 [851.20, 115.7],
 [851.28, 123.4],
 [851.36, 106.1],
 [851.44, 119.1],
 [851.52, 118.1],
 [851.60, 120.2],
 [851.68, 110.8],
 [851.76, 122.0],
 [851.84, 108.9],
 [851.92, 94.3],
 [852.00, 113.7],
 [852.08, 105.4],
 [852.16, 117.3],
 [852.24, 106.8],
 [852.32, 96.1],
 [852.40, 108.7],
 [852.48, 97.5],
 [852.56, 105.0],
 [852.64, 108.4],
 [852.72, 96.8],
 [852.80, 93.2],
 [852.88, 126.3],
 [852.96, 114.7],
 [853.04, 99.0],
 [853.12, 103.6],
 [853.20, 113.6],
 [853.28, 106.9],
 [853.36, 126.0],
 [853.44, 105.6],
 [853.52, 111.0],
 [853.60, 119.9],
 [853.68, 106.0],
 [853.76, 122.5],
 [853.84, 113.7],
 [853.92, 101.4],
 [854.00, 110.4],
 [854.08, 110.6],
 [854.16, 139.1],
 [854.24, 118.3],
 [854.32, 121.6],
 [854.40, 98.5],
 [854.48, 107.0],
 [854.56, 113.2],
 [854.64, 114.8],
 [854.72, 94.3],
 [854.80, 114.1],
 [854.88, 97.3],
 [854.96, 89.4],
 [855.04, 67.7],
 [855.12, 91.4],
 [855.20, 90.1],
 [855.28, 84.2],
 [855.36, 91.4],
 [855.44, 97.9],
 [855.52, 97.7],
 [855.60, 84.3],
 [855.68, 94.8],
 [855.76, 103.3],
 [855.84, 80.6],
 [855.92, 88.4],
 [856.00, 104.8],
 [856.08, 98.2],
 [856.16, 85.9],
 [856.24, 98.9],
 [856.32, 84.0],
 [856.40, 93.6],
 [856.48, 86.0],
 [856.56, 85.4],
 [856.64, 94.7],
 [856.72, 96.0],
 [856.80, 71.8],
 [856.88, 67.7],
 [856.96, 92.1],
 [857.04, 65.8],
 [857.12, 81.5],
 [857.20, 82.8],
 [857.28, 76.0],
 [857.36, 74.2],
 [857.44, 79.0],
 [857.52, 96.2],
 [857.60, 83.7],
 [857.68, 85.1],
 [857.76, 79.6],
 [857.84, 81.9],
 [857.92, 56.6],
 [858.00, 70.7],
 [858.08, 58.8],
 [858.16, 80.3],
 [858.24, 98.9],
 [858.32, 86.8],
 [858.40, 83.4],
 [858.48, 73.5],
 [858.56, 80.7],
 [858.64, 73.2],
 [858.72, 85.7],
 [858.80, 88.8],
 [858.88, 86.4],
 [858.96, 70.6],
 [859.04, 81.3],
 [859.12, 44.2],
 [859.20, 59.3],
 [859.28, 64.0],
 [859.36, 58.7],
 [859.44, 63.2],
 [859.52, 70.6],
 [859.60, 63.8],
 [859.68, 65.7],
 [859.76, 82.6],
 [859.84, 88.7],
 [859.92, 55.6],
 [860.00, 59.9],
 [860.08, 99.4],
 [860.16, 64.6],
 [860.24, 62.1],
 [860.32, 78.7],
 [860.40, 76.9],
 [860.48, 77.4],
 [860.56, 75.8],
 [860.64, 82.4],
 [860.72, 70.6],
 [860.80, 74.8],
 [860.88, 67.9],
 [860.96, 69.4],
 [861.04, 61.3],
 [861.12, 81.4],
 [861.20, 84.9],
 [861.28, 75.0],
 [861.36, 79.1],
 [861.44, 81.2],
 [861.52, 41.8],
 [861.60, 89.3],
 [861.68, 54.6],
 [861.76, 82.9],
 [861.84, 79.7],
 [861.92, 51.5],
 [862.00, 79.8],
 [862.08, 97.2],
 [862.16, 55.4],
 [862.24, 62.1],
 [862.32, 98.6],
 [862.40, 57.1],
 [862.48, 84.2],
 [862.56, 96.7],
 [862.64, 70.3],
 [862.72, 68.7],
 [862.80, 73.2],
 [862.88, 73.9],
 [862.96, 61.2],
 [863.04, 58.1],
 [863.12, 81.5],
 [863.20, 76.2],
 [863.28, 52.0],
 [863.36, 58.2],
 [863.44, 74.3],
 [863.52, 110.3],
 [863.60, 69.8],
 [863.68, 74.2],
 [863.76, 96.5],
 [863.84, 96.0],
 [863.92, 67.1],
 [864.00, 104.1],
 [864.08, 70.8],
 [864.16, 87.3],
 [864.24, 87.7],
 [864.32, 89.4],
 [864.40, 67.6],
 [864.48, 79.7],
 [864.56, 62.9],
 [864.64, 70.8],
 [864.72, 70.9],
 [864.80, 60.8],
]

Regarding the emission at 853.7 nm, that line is Mg II 2798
